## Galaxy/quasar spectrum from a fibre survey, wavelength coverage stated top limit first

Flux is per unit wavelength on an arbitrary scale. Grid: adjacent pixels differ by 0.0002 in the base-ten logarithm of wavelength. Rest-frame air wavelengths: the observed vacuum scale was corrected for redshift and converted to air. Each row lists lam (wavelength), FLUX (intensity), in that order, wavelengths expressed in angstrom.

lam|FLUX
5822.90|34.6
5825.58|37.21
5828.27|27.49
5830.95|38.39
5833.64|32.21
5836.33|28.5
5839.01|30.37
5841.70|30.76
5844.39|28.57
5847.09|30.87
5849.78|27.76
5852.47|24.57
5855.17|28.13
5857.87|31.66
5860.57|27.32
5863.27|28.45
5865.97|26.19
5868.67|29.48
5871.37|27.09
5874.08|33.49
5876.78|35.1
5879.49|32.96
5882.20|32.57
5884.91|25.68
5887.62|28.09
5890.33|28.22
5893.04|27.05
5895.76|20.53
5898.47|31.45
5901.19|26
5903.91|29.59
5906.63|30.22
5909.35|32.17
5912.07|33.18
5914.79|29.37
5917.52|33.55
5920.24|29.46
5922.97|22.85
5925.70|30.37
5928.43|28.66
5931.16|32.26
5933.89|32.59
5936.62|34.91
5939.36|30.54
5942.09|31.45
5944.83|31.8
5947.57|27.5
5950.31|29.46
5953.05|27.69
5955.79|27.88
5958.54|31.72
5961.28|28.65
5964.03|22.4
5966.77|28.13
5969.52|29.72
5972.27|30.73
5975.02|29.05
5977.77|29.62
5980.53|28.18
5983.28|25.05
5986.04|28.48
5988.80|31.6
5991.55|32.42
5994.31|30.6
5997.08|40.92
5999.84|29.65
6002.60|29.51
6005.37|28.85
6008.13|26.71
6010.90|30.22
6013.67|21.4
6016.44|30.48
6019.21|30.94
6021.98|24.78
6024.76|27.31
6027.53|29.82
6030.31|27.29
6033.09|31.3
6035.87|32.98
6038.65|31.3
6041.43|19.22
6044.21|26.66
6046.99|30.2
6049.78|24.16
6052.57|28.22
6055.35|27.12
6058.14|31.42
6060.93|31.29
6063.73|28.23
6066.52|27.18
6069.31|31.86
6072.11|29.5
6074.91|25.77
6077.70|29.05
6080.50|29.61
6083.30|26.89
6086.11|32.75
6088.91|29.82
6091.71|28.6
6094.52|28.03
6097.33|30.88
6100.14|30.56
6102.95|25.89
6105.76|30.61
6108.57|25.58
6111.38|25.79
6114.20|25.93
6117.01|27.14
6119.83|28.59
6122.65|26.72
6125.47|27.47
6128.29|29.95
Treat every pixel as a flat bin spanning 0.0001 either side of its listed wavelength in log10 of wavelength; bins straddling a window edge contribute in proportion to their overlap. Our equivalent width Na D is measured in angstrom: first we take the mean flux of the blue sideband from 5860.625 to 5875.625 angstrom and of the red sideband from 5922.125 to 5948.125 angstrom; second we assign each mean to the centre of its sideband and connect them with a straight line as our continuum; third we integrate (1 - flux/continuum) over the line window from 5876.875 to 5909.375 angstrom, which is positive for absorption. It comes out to 0.7 angstrom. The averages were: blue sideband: 28.9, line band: 28.8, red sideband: 30.5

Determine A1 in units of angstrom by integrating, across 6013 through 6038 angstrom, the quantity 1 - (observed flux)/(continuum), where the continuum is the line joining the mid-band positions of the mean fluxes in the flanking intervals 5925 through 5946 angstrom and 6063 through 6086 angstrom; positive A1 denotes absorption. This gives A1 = 0.83 angstrom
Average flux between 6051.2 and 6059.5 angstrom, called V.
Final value 28.9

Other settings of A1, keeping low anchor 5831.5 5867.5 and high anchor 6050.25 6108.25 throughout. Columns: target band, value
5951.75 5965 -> 0.56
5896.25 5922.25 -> -0.86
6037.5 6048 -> 0.87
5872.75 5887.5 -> -1.30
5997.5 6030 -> 0.60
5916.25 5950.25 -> -1.63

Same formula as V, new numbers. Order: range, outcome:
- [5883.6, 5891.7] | 27.4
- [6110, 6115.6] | 25.8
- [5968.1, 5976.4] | 29.8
